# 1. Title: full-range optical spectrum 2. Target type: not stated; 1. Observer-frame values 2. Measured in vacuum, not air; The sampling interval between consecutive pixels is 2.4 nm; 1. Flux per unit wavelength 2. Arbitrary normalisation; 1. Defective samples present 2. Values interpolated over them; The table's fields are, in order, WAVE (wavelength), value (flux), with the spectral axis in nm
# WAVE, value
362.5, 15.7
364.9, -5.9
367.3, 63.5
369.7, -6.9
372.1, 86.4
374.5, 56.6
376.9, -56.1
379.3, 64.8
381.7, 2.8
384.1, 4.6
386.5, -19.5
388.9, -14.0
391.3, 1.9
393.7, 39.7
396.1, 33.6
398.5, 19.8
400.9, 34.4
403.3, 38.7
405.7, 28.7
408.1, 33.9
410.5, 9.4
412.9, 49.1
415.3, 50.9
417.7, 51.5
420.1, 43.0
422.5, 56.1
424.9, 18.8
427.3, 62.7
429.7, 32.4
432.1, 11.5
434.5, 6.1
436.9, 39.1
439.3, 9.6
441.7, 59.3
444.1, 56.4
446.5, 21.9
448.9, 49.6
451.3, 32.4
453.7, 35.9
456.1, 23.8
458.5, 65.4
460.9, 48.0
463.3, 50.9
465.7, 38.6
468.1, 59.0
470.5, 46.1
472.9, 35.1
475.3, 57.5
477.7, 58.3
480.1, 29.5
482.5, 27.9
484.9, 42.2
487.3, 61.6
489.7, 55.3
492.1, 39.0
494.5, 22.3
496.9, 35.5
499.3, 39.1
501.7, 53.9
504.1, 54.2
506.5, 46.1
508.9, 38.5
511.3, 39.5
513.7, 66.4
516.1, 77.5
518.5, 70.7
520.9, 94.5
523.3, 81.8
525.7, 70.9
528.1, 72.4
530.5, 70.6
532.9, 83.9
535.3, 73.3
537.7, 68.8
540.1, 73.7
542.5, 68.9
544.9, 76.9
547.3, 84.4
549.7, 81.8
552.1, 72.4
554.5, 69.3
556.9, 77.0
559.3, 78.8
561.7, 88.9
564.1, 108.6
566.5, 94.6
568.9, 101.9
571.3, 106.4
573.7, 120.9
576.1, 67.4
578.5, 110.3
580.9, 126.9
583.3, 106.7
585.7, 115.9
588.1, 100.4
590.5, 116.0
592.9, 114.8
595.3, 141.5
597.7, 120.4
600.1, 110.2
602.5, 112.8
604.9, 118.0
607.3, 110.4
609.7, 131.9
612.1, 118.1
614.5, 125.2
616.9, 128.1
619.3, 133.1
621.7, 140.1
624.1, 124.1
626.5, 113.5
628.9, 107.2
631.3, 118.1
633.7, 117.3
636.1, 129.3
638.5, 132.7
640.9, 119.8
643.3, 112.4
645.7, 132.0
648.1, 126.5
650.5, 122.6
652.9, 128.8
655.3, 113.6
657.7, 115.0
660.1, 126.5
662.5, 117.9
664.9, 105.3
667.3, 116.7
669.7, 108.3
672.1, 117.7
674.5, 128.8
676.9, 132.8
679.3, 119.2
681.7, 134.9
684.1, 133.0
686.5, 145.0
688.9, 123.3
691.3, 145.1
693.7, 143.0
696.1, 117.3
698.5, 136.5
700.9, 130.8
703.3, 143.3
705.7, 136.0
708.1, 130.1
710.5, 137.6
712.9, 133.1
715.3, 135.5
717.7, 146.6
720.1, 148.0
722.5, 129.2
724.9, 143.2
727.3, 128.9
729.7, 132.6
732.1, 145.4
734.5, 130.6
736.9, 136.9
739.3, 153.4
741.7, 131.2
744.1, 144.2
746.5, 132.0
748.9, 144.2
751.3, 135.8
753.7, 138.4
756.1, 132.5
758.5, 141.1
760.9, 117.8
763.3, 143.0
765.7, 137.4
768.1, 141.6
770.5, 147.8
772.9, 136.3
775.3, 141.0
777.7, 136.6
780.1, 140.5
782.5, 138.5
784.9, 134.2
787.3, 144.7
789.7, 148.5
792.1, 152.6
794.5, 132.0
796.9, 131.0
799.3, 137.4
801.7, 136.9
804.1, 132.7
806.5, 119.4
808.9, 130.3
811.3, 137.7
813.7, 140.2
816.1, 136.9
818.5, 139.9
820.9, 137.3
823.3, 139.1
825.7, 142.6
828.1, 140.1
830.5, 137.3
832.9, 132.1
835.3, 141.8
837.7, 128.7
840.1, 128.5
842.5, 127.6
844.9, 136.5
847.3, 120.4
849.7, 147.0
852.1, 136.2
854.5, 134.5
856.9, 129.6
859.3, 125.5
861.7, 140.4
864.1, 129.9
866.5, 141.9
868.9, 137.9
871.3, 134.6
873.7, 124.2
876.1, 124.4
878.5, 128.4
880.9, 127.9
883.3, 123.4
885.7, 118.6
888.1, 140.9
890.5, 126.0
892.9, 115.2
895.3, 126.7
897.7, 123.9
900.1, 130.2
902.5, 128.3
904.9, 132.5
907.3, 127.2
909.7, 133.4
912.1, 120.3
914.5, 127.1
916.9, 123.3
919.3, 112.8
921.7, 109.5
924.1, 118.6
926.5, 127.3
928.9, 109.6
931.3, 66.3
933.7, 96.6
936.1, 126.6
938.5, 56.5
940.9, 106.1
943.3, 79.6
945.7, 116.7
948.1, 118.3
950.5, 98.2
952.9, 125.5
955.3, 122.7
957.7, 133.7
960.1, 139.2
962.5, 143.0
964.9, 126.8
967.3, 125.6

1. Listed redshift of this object 0.29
